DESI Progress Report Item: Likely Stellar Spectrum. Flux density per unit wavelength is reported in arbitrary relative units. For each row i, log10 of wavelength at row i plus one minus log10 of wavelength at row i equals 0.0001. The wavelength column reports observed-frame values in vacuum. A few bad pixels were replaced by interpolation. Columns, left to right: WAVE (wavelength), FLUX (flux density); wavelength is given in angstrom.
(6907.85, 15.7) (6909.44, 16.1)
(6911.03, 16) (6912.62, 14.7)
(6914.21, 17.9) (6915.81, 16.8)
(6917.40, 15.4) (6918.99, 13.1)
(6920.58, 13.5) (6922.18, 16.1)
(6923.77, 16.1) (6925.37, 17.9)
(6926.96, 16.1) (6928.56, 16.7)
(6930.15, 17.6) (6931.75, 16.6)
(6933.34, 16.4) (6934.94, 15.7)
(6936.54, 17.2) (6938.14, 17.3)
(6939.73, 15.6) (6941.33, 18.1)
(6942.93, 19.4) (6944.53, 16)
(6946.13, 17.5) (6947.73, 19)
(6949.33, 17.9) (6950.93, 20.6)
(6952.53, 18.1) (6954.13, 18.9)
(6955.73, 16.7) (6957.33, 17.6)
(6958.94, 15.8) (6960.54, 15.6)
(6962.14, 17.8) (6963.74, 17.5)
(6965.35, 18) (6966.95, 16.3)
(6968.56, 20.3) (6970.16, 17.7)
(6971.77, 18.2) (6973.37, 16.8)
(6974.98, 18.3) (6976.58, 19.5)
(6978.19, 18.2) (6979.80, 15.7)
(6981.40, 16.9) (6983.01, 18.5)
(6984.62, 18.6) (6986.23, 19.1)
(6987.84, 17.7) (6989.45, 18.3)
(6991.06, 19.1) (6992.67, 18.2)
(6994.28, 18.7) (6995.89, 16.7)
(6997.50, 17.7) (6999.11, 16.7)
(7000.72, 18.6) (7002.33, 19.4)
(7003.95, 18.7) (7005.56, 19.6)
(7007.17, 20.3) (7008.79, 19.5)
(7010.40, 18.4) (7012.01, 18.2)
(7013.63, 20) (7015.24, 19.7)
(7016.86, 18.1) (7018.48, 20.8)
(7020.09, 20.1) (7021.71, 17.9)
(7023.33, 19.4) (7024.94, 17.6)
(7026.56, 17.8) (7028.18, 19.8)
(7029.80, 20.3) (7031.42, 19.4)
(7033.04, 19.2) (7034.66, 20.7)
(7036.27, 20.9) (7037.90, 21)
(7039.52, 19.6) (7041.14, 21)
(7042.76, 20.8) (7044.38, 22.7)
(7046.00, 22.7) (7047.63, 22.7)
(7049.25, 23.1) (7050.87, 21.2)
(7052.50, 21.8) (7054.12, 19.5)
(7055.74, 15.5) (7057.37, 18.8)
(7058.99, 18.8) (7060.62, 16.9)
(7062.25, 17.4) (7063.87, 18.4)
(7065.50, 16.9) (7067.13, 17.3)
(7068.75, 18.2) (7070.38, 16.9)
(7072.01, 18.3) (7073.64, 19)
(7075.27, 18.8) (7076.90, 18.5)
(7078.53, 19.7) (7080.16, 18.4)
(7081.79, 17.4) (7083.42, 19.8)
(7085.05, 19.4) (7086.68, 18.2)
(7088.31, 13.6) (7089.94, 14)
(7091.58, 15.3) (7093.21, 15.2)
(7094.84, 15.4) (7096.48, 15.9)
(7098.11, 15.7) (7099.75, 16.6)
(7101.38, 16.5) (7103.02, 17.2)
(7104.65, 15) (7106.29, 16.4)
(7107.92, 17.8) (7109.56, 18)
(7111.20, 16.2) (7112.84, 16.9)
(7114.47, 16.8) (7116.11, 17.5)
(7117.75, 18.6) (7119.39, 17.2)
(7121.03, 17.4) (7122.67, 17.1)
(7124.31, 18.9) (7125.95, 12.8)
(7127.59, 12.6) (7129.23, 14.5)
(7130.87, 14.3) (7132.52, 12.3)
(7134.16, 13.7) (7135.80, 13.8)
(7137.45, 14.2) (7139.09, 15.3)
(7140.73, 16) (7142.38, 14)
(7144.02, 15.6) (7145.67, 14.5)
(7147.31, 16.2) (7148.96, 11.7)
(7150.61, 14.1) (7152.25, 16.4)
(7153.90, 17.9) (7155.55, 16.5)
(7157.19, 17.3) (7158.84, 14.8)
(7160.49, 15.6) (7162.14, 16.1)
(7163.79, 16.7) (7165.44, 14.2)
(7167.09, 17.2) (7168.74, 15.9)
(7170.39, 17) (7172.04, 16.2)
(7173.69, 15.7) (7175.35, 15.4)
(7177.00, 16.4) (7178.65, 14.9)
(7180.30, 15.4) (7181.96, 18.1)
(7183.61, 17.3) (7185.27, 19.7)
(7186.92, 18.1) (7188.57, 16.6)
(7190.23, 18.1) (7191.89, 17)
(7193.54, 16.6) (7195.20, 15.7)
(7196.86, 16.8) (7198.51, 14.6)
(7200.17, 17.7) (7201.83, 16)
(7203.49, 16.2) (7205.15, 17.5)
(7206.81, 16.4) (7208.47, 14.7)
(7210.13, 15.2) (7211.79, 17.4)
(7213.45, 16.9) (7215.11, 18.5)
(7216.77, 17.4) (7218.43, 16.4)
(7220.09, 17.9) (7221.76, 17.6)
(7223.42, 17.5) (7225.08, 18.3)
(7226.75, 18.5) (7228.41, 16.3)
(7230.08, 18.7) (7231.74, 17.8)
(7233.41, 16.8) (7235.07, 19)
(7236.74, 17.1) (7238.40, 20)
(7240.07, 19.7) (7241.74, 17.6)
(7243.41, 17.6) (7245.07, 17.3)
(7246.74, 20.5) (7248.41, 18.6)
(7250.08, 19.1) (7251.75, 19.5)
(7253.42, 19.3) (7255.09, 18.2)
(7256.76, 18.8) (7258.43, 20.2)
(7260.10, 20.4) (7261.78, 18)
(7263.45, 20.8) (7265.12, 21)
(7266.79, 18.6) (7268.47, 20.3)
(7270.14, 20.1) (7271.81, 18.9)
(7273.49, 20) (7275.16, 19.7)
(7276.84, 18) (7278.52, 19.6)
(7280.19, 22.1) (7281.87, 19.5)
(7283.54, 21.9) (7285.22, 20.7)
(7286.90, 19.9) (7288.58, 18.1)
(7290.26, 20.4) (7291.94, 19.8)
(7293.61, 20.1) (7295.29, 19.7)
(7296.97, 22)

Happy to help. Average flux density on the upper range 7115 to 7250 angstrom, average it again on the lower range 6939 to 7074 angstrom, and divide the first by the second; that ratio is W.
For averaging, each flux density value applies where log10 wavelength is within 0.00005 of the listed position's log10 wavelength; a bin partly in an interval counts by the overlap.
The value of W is 0.9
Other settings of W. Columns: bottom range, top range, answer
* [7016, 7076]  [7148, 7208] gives 0.84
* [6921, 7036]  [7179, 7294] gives 1.01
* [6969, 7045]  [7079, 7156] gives 0.84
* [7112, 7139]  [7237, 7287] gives 1.26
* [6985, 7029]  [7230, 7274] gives 1.02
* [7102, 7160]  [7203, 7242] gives 1.11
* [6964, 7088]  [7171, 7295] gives 0.96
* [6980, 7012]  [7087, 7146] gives 0.85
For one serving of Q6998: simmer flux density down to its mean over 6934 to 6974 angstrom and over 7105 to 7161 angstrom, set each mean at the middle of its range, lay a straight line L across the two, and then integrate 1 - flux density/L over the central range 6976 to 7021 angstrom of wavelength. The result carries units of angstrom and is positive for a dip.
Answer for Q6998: -3.95 angstrom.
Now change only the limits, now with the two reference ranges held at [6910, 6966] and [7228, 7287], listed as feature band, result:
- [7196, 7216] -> 2.5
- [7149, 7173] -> 3.3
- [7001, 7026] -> -2.5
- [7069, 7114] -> 2.4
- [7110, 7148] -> 5.7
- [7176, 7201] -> 2.5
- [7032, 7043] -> -1.8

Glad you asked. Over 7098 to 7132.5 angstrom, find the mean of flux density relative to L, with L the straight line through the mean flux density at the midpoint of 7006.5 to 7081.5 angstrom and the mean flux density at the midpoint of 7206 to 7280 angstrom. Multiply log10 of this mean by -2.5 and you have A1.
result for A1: 0.17 mag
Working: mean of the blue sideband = 19.4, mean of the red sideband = 18.5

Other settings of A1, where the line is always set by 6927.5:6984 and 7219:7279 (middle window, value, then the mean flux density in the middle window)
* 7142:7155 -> 0.21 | 15.1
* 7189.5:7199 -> 0.13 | 16.5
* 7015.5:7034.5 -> -0.08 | 19.2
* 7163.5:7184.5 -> 0.14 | 16.2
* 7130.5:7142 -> 0.28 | 14.2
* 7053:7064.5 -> 0.00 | 18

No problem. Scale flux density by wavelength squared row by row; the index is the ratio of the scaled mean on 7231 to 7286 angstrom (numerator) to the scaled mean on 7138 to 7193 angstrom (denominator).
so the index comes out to 1.23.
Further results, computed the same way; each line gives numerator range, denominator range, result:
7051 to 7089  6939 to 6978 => 1.06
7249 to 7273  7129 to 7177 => 1.31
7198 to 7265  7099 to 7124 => 1.09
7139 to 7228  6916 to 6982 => 1.02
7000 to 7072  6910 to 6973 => 1.17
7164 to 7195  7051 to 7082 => 0.94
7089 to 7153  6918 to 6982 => 0.95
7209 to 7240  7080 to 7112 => 1.10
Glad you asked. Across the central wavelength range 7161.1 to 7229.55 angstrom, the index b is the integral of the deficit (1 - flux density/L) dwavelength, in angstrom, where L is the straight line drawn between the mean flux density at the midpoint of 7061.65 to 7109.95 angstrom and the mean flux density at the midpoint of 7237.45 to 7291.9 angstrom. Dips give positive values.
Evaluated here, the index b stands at 6.9 angstrom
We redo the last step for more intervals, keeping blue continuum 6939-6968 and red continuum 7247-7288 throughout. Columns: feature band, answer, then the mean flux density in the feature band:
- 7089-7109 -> 2.86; 15.9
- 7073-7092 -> 0.78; 17.7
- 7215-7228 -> 1.16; 17.7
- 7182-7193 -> 0.80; 17.8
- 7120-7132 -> 2.20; 15.3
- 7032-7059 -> -3.57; 20.6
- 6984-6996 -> -0.36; 18.4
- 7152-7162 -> 1.36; 16.4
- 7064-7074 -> 0.34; 17.7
